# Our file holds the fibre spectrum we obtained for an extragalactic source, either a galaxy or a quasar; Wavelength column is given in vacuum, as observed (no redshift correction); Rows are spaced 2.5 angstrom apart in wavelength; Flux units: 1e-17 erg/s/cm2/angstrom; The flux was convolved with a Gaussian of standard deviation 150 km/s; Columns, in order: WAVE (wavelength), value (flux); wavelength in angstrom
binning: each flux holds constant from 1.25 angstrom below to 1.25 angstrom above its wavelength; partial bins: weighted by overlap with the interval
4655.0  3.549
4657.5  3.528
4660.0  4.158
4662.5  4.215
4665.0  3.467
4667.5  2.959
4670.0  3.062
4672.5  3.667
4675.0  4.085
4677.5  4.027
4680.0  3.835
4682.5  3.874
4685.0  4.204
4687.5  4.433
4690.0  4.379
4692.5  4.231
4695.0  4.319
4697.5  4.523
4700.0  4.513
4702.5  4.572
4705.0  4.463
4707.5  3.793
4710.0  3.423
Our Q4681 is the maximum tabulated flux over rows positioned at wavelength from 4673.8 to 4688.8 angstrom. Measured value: 4.433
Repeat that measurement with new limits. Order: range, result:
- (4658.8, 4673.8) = 4.215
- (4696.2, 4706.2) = 4.572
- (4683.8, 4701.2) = 4.523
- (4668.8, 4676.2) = 4.085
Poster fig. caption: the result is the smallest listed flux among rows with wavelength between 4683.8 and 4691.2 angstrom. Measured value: 4.204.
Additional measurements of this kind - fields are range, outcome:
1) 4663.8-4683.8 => 2.959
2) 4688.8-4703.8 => 4.231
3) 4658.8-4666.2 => 3.467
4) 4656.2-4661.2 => 3.528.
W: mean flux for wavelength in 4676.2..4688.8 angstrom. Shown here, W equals 4.08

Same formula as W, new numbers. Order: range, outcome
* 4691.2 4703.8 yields 4.43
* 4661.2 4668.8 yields 3.55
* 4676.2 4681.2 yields 3.93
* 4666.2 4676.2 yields 3.44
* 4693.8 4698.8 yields 4.42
